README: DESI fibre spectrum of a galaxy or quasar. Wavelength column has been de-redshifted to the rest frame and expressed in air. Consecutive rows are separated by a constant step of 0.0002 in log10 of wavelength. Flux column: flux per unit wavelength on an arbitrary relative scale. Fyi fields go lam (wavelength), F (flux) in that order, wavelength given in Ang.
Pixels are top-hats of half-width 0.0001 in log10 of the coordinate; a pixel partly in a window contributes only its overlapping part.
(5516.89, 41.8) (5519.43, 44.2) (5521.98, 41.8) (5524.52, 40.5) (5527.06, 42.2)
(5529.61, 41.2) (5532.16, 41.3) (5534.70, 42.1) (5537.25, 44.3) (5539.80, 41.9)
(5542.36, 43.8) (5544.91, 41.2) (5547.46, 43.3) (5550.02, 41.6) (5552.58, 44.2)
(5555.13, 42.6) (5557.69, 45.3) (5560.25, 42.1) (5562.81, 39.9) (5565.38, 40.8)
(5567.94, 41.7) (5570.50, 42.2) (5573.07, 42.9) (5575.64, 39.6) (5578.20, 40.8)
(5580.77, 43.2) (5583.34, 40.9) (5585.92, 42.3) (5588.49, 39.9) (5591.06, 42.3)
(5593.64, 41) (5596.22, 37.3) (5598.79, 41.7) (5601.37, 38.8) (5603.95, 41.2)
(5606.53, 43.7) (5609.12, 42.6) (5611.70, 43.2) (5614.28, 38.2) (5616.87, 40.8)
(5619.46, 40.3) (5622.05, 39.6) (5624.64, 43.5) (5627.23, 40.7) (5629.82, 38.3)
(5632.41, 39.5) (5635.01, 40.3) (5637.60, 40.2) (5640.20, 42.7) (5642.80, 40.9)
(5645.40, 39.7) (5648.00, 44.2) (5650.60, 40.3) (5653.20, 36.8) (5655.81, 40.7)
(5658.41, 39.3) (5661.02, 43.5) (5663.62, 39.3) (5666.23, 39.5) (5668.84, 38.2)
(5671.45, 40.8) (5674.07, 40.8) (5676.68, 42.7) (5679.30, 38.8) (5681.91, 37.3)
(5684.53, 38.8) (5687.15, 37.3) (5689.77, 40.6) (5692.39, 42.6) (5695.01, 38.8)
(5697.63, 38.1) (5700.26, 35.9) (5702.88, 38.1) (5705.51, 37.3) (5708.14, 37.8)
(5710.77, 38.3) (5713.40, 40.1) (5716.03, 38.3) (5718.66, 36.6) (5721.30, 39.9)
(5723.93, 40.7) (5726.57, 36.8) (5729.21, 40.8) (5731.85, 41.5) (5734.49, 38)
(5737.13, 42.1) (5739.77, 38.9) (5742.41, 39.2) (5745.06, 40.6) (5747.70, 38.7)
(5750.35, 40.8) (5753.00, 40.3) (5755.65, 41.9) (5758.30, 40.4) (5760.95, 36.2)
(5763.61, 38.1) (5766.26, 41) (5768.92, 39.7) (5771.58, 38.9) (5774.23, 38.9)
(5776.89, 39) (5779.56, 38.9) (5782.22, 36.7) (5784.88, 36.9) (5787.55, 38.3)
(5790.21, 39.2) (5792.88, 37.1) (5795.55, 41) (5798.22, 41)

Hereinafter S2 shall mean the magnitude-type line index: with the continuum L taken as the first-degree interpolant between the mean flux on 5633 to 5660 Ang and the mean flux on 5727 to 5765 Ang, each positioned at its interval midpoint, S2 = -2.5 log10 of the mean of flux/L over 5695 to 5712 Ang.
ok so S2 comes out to 0.07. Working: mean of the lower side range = 40.5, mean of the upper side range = 39.8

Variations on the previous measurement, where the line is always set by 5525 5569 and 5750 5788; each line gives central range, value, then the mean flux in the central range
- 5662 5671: 0.03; 39.4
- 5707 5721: 0.04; 38.3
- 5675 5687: 0.03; 39.2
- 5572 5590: 0.01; 41.4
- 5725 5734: 0.00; 39.5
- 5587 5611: 0.01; 41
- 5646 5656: 0.01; 40.4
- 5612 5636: 0.02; 40.3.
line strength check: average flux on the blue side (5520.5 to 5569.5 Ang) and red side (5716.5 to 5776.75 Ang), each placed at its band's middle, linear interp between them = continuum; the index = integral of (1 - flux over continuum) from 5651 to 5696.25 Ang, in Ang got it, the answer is 0.8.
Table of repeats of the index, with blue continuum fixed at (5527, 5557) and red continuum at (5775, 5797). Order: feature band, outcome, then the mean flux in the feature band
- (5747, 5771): -0.5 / 39.7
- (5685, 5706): 0.7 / 38.6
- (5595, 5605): 0.4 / 39.8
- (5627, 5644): 0.3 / 40.3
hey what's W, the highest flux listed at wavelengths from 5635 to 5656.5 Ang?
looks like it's 44.2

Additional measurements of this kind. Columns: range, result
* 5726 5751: 42.1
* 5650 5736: 43.5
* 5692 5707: 42.6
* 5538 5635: 45.3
